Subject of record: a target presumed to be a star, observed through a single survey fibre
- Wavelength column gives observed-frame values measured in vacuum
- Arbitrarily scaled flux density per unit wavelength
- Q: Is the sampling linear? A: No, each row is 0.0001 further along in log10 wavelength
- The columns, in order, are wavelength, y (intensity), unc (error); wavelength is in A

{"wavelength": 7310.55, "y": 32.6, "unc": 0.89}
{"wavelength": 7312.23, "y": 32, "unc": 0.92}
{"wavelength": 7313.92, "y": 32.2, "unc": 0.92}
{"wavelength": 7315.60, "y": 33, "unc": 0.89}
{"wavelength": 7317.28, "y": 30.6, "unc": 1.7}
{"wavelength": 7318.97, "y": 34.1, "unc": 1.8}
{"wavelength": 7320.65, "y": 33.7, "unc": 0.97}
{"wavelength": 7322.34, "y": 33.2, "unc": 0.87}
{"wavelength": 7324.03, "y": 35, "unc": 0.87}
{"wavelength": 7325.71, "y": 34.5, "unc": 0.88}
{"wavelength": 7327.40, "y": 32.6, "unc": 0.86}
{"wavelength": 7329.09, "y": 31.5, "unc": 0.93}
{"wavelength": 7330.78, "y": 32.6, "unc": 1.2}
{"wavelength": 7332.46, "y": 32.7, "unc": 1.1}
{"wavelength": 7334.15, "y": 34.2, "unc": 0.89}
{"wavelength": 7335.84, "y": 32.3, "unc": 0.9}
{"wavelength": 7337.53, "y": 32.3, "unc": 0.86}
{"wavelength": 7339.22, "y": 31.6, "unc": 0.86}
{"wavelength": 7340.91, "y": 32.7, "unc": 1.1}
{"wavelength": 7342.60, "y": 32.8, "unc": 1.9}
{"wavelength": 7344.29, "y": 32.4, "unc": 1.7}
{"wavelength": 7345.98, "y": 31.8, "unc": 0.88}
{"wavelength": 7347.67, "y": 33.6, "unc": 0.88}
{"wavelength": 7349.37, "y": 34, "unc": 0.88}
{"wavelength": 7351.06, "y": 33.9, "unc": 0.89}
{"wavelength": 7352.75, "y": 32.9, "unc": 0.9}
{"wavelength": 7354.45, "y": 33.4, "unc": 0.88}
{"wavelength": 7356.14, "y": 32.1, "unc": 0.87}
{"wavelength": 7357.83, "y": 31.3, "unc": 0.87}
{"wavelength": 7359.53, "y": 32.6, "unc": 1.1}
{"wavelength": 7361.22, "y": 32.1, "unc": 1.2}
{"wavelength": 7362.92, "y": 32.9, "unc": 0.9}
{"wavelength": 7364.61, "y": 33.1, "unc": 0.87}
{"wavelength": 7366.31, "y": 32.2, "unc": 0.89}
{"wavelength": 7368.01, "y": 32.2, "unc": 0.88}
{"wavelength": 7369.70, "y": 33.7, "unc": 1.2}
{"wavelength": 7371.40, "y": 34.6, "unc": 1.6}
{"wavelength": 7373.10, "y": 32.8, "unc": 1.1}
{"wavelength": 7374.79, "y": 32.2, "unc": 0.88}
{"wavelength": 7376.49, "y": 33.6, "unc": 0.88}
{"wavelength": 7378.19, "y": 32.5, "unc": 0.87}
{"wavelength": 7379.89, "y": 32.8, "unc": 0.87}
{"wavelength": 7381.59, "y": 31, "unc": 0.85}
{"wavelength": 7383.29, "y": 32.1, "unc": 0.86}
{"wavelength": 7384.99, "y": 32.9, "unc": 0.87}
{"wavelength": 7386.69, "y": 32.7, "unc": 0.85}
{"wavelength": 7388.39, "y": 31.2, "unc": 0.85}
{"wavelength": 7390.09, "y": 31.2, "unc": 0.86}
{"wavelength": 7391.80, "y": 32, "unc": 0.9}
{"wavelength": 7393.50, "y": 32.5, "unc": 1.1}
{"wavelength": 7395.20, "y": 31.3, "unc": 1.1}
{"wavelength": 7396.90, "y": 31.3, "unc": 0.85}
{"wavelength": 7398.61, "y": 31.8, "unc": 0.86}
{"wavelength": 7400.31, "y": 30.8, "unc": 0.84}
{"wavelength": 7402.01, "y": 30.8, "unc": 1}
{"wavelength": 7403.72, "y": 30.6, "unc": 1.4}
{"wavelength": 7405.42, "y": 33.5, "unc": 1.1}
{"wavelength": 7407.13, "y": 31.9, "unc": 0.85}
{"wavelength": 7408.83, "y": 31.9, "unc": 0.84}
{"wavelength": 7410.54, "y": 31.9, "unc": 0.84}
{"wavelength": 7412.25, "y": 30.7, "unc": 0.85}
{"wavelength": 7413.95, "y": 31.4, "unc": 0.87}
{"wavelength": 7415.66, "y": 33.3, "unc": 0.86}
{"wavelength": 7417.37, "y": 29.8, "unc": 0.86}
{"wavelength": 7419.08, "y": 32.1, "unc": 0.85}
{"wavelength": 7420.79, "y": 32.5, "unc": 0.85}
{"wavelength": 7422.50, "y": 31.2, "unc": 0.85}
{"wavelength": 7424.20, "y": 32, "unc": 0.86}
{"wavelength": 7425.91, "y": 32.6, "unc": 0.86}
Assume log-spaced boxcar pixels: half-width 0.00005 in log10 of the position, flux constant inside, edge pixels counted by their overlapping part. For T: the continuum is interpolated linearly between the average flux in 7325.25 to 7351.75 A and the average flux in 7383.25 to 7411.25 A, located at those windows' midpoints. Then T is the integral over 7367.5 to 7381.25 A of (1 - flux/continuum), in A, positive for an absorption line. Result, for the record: -0.3 A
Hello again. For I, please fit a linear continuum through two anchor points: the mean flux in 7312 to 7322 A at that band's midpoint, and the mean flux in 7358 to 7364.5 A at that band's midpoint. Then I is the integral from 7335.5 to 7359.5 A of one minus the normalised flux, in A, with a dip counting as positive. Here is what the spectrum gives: -0.1 A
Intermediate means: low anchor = 32.7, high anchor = 32.5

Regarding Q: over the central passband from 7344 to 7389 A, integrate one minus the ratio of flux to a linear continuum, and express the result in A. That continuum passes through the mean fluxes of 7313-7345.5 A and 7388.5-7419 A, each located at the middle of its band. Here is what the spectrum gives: -0.7 A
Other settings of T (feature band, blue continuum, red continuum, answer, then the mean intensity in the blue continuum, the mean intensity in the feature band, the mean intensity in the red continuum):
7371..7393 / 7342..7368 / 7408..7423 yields -0.10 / 32.7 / 32.4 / 31.6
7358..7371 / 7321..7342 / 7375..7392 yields -0.09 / 32.9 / 32.7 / 32.2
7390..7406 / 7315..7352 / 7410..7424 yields 0.18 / 33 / 31.6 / 31.6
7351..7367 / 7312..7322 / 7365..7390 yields 0.00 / 32.7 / 32.6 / 32.6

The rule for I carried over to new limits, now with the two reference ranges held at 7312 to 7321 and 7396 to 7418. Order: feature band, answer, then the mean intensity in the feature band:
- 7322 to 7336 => -0.3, 33.2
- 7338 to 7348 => 0.0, 32.4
